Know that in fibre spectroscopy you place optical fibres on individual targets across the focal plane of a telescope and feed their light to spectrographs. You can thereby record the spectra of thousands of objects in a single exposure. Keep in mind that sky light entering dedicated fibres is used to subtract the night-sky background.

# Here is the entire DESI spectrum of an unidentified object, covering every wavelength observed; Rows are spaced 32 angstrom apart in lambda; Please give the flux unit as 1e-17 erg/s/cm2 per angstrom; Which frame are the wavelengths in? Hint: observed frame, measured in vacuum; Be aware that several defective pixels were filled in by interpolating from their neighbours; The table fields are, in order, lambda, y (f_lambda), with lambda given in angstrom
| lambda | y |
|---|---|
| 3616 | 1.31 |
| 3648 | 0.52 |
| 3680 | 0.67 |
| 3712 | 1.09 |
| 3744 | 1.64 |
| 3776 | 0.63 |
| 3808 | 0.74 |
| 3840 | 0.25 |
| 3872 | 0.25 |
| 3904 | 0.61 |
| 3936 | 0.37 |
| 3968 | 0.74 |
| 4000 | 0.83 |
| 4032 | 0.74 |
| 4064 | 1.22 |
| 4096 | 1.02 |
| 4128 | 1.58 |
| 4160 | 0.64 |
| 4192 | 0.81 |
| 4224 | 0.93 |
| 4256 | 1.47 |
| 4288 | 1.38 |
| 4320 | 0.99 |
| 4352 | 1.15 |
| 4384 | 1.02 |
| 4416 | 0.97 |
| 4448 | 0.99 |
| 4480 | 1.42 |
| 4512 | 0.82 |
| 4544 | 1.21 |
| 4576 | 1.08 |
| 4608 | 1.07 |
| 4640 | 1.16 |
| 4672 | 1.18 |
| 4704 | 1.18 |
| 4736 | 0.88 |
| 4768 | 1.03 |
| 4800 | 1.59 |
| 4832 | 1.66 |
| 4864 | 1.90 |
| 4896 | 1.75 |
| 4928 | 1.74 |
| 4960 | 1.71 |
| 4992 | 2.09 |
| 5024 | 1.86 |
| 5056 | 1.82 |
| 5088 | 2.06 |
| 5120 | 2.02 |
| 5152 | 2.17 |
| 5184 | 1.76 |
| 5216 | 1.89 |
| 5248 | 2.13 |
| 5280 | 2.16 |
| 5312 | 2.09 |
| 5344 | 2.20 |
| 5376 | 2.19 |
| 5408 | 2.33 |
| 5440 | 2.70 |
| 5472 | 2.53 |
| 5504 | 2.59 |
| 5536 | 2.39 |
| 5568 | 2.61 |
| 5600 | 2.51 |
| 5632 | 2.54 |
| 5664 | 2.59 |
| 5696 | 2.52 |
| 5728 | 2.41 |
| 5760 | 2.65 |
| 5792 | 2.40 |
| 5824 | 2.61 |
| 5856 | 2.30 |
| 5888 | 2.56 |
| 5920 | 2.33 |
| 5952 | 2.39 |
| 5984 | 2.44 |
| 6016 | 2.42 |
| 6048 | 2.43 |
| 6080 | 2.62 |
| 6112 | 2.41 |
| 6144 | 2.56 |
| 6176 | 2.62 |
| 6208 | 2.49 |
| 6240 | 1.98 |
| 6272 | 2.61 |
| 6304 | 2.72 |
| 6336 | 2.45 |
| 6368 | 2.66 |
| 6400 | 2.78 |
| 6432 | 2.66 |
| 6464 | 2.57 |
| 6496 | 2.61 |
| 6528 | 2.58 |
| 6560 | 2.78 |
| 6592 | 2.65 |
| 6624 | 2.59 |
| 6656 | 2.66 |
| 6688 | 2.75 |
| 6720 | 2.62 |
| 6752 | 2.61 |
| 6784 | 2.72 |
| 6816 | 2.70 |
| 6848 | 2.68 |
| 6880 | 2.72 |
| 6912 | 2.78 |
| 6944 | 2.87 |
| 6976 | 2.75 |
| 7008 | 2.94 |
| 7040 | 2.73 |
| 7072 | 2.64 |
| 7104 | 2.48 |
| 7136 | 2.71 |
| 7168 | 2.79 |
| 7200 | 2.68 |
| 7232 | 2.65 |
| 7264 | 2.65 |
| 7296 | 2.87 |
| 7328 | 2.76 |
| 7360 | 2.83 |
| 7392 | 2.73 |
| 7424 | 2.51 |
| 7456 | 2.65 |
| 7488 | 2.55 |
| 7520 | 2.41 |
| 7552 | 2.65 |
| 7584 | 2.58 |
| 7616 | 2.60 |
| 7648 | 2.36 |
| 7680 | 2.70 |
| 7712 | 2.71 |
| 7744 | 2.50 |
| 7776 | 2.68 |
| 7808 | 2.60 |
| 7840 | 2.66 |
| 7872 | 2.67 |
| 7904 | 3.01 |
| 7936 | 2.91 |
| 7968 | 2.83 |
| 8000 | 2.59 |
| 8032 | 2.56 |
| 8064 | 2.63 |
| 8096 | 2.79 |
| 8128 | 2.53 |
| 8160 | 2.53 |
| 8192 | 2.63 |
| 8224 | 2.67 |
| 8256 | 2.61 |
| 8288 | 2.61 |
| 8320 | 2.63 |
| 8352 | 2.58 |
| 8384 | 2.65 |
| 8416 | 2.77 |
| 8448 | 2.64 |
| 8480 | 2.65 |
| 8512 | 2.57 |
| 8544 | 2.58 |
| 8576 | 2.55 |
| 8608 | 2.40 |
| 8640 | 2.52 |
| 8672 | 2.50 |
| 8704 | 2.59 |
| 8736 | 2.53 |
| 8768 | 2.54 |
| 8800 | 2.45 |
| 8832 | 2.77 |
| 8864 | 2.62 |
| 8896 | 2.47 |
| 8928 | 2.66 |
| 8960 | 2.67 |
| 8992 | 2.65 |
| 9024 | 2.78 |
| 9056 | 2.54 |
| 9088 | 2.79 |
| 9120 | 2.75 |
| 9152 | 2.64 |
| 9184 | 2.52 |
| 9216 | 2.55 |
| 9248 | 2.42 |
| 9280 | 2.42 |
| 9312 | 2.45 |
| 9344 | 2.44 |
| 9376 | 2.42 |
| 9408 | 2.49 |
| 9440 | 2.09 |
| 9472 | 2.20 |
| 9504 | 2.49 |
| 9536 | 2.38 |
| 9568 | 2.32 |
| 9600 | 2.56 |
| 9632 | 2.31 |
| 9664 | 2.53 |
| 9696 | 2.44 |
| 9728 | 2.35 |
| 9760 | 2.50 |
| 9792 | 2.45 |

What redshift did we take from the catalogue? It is 0.204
